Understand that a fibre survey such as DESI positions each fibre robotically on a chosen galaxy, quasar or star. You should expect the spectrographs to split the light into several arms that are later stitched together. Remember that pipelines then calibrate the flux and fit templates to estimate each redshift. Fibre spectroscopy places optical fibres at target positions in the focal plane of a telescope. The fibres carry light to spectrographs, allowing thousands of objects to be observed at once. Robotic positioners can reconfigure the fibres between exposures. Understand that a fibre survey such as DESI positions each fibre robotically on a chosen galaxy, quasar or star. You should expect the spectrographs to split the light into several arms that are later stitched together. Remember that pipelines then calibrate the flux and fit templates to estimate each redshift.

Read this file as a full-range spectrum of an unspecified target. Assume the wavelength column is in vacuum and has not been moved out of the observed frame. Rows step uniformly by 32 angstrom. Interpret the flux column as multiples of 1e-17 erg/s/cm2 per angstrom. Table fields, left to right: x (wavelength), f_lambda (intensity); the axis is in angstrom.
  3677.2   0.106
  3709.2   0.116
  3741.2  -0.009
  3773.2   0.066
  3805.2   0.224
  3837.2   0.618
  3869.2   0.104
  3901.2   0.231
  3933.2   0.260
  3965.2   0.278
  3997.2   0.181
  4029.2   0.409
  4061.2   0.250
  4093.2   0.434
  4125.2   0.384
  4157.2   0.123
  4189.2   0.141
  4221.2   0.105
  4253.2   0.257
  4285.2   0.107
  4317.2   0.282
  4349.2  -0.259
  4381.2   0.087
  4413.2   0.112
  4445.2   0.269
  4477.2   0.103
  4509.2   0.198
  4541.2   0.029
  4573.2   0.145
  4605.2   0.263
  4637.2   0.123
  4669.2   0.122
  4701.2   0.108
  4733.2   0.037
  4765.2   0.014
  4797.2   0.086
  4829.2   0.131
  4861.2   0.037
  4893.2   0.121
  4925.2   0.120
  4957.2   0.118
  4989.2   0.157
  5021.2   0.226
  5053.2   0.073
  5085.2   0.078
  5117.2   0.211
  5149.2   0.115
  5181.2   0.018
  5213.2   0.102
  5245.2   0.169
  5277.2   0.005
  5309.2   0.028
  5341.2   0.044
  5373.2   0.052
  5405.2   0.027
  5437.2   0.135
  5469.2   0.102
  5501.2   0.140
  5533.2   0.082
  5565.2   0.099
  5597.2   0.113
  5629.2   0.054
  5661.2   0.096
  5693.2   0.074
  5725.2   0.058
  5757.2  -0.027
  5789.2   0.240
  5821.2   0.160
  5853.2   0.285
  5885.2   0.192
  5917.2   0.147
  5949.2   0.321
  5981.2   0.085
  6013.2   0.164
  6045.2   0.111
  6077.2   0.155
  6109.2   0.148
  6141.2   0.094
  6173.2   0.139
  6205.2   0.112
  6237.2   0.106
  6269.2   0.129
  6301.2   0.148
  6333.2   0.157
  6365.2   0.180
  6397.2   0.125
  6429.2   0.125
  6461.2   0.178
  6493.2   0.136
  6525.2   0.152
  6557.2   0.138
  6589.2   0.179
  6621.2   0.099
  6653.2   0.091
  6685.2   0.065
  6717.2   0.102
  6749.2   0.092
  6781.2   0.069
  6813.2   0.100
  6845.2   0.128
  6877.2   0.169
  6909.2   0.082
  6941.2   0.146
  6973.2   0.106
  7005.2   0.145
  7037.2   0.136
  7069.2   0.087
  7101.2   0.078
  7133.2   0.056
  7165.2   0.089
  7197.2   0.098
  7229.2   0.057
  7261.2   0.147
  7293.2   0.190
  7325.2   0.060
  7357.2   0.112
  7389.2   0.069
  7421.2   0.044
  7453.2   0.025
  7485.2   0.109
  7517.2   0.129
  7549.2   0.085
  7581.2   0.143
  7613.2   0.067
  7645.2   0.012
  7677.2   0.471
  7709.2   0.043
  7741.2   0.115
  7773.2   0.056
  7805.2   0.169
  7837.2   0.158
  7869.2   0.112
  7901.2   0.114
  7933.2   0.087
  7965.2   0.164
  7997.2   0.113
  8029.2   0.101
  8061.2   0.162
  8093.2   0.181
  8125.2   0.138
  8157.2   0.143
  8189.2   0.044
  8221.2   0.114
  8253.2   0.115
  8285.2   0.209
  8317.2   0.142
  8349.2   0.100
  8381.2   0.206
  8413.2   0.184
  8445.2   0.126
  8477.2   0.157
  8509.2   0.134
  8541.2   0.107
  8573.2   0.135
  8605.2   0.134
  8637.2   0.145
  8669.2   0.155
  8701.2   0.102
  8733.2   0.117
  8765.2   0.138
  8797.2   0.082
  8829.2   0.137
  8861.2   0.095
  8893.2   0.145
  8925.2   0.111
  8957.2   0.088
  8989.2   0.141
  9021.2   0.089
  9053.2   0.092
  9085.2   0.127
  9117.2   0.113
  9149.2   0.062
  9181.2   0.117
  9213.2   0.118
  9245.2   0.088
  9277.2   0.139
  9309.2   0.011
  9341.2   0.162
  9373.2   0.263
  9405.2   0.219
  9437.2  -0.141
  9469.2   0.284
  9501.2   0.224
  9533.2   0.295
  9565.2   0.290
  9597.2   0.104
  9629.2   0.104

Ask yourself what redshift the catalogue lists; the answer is 1.061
